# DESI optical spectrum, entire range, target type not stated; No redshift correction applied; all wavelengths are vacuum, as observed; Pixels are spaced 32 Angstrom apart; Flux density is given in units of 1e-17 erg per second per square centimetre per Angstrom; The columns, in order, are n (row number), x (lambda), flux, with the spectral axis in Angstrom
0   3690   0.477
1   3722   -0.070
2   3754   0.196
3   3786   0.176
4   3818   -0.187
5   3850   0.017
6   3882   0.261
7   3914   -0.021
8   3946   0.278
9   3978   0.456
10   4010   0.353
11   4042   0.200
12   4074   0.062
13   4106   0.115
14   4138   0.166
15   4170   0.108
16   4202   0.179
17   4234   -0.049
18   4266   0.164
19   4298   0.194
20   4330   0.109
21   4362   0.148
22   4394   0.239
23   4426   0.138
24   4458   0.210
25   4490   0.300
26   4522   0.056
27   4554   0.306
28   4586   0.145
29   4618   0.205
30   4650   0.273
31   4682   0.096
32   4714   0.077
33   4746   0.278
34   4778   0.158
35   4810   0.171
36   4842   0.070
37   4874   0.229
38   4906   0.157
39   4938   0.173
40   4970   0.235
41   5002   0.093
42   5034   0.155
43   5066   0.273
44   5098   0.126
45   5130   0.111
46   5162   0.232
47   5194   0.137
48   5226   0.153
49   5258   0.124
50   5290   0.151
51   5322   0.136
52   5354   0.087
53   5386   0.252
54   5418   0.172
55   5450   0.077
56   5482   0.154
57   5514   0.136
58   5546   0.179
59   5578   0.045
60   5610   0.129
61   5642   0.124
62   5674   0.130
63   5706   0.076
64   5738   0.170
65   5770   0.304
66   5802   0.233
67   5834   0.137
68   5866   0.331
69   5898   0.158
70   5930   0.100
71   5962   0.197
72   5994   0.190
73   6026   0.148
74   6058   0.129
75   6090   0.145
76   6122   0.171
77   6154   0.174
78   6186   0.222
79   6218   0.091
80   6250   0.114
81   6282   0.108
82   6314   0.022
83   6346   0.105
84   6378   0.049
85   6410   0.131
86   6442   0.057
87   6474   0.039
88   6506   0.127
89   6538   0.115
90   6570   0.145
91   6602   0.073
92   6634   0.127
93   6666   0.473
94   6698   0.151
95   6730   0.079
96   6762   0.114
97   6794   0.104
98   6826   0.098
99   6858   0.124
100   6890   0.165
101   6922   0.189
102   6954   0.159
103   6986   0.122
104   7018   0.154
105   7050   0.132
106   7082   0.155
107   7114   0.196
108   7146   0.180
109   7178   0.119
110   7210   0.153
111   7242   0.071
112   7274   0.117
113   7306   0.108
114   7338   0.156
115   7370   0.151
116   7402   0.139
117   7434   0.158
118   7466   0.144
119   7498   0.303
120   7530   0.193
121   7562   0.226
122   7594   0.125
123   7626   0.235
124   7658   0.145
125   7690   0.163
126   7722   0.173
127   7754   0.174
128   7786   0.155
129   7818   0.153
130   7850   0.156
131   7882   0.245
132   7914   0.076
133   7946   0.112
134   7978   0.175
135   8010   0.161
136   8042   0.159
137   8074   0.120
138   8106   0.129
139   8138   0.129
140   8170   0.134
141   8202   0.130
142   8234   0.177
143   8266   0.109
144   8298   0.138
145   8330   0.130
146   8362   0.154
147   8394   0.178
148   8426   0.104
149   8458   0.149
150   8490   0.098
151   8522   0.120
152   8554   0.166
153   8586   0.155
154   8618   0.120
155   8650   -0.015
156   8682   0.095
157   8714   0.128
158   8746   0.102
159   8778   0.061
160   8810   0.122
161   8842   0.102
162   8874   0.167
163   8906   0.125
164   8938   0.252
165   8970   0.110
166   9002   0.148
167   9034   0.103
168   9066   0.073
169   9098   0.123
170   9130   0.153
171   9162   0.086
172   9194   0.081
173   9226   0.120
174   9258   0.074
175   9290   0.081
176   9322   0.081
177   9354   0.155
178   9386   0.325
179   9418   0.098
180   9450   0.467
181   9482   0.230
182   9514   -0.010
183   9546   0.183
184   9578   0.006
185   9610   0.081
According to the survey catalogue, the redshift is 0.79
